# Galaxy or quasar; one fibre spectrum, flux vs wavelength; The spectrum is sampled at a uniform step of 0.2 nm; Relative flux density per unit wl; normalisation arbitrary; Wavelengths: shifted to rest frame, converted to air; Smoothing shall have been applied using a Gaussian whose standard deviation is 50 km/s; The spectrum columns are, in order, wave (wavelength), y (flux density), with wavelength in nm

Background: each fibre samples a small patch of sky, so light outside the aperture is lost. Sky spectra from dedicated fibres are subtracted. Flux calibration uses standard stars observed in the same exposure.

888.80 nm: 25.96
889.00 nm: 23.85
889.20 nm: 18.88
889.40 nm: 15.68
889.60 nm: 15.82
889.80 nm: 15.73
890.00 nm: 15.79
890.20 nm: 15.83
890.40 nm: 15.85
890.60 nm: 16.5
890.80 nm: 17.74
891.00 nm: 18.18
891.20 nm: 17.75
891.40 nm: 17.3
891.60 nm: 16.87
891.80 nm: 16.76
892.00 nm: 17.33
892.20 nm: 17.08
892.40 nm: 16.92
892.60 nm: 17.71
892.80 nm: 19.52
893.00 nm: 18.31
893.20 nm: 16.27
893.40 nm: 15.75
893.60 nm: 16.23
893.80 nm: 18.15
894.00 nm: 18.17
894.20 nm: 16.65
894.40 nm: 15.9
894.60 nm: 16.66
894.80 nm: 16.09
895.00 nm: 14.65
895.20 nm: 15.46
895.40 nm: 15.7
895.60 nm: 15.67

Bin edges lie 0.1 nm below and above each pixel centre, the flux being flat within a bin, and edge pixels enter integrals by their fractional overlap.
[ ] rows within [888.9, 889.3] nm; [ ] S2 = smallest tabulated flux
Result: 18.88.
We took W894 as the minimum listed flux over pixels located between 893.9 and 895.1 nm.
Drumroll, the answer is 14.65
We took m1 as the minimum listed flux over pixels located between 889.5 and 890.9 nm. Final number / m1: 15.73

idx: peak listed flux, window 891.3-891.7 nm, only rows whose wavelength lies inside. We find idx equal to 17.3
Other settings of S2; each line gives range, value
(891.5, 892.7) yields 16.76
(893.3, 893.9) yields 15.75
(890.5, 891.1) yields 16.5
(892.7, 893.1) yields 18.31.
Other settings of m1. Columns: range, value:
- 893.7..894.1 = 18.15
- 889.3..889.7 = 15.68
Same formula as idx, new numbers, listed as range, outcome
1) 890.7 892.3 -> 18.18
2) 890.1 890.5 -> 15.85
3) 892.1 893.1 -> 19.52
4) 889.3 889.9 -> 15.82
